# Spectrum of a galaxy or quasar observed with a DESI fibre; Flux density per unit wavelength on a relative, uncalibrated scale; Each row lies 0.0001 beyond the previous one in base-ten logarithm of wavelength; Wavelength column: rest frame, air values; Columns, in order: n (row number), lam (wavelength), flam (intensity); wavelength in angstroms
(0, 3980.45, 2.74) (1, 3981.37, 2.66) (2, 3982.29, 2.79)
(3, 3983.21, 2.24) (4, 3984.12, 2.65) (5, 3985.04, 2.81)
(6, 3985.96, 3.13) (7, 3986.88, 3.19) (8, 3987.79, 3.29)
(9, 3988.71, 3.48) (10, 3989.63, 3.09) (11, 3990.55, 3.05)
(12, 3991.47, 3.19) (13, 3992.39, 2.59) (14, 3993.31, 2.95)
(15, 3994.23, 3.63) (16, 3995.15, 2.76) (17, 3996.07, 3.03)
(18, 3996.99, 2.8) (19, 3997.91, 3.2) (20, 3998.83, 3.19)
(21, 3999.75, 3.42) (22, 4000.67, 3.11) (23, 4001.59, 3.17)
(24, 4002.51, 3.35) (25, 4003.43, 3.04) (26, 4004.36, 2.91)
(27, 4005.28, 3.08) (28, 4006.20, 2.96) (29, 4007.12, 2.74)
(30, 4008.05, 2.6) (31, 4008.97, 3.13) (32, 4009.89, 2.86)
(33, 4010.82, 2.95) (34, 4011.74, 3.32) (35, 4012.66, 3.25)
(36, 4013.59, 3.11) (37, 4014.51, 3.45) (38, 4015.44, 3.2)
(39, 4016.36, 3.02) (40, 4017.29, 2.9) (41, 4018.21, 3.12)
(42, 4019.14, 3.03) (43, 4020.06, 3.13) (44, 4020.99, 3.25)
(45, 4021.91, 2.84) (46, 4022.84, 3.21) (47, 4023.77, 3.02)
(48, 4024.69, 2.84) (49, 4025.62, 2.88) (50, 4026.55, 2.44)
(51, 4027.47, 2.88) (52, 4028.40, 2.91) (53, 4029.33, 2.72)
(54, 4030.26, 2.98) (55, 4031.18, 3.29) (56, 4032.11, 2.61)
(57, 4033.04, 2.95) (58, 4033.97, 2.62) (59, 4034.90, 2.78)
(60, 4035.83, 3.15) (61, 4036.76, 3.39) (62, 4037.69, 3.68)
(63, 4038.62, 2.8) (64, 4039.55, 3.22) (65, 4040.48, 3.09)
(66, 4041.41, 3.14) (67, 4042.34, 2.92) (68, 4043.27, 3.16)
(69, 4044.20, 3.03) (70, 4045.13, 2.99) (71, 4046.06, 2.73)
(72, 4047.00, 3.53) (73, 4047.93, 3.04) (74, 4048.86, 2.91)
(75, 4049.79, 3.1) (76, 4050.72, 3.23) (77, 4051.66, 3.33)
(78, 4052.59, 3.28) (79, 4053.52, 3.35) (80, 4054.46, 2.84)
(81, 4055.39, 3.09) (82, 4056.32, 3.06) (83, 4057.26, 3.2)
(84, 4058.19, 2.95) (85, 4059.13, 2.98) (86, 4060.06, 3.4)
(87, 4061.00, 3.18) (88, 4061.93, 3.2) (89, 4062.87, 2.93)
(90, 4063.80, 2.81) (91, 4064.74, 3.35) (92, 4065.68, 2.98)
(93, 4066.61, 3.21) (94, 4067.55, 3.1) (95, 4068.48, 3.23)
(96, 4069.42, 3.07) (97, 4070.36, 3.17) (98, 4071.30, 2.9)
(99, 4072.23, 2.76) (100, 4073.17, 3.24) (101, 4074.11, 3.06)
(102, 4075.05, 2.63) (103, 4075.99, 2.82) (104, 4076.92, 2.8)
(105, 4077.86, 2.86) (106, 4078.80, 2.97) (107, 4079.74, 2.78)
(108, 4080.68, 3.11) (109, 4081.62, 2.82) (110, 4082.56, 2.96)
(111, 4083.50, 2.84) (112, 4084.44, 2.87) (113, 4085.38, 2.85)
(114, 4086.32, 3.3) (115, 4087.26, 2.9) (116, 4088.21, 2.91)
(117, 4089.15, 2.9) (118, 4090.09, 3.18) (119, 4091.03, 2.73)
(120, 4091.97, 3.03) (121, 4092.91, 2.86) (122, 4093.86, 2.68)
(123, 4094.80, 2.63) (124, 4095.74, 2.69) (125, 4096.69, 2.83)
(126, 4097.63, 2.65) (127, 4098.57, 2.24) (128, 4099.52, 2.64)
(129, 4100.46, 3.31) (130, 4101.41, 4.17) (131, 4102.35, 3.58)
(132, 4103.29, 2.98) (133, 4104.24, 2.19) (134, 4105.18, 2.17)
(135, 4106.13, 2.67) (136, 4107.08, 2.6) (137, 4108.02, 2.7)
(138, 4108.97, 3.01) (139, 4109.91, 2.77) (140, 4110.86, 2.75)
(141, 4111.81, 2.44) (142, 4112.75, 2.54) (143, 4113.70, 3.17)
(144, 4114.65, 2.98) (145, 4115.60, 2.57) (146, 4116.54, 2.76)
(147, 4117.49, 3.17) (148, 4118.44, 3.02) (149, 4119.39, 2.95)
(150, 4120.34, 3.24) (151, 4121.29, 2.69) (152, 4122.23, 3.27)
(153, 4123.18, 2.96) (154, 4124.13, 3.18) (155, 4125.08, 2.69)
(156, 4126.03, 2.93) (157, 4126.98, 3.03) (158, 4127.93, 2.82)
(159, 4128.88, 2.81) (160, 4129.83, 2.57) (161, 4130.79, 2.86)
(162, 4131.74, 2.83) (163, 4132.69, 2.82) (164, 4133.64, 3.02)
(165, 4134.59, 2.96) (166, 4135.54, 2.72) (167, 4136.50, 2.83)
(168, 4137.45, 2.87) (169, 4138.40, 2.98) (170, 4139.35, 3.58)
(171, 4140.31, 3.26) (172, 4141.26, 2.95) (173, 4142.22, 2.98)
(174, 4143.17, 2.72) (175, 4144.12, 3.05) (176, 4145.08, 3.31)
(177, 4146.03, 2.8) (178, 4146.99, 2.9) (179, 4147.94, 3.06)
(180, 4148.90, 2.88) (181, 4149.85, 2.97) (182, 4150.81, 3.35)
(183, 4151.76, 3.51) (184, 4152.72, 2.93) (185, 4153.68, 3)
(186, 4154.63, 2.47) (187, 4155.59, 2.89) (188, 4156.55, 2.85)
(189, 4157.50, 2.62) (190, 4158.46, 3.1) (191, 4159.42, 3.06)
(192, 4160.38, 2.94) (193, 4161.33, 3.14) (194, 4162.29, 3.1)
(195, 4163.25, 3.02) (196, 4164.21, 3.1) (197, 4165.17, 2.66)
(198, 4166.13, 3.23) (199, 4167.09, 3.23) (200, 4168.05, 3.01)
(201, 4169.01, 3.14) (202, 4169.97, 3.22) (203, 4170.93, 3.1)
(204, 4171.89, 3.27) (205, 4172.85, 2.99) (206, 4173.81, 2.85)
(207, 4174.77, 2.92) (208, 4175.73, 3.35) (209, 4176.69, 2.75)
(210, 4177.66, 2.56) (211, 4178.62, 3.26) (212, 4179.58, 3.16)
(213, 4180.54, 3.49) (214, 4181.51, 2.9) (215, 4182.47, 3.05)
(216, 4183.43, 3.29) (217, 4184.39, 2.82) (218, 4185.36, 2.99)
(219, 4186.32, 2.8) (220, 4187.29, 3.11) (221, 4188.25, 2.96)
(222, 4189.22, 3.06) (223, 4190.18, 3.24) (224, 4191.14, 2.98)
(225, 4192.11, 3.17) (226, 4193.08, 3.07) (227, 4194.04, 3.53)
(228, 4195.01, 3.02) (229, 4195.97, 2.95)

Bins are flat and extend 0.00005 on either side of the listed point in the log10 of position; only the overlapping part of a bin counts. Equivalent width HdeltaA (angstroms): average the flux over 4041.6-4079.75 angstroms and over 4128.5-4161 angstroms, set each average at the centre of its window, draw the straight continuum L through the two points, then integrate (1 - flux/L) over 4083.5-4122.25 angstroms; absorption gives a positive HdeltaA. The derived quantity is 1.8 angstroms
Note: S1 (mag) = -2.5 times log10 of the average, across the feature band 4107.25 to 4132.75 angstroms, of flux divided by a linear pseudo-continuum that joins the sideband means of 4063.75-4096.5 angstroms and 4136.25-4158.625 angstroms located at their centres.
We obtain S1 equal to 0.04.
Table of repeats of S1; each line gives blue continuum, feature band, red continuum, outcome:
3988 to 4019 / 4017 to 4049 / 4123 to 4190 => 0.02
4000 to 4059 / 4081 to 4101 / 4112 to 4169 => 0.05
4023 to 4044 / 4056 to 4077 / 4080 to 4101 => -0.05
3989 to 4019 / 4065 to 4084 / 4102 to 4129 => -0.01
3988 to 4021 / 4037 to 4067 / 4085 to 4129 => -0.05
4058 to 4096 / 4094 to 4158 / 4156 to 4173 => 0.04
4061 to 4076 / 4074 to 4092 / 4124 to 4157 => 0.04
